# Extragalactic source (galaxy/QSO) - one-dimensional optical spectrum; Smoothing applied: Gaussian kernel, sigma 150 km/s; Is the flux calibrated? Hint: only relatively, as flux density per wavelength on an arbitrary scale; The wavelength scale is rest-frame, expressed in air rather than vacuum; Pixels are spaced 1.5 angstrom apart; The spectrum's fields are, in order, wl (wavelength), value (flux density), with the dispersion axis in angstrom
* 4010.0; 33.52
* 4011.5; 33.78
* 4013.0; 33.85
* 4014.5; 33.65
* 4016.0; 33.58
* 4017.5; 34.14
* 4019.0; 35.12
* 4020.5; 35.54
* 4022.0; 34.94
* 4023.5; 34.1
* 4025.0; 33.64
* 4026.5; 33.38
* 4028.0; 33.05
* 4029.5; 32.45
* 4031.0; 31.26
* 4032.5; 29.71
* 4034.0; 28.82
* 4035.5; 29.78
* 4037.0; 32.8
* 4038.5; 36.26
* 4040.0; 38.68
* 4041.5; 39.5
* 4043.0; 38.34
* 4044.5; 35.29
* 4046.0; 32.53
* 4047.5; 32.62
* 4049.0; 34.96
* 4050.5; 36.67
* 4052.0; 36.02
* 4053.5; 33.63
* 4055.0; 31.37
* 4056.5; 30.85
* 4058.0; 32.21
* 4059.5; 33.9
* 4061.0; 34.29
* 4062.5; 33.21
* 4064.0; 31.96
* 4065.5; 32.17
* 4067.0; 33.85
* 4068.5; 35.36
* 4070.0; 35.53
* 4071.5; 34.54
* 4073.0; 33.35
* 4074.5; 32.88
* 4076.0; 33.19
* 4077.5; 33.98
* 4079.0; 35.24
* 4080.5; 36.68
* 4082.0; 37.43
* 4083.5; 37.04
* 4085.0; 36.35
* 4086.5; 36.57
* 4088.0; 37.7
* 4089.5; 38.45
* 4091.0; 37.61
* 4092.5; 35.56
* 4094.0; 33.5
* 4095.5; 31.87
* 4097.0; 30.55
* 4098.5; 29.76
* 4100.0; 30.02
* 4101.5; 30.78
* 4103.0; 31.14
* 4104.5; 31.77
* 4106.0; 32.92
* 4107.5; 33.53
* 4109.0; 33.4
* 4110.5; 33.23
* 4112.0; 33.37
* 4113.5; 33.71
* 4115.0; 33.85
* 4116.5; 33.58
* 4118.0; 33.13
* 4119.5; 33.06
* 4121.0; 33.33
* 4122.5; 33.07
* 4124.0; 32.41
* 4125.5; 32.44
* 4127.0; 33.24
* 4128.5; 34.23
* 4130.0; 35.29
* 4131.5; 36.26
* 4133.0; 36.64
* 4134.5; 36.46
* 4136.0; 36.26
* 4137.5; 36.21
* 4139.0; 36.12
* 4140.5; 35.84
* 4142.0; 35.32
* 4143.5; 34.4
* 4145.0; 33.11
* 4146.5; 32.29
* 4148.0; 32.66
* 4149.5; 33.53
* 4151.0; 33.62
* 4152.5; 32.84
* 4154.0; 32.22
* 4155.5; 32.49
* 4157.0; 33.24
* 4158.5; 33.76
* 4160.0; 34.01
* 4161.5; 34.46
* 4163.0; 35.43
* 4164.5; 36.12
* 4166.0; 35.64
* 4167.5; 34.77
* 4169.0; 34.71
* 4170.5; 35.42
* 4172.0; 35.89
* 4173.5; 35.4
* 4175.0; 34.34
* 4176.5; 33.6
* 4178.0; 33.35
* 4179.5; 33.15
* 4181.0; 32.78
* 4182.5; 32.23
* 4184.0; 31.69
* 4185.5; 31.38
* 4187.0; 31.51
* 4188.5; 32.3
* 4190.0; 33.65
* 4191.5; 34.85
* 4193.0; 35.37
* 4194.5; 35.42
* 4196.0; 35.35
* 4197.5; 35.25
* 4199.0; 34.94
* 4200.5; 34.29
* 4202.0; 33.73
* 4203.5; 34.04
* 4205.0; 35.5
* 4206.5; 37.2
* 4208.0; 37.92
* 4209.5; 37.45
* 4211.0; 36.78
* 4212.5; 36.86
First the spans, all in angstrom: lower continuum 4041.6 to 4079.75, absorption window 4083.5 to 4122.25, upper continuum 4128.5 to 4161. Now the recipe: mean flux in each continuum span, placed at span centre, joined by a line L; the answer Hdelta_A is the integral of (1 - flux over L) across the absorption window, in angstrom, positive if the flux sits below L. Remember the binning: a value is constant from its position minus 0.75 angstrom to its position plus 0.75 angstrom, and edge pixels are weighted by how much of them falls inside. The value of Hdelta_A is 0.7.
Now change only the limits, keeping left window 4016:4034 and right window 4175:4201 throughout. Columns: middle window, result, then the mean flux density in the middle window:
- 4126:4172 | -1.4 angstrom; 34.6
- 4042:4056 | -0.6 angstrom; 34.6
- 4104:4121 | 0.1 angstrom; 33.3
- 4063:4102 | -1.1 angstrom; 34.3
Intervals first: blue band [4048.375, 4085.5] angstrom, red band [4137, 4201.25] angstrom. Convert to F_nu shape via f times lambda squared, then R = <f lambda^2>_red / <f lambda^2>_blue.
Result 1.04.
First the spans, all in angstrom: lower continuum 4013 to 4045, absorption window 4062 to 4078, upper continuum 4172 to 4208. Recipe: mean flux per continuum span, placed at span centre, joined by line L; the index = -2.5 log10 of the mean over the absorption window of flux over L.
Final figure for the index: 0.01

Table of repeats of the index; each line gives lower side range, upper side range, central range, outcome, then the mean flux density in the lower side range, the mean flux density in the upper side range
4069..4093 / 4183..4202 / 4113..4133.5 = 0.037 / 35.8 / 33.8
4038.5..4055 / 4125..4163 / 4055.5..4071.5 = 0.065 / 35.6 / 34.3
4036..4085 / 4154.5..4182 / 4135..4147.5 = -0.017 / 34.6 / 34.3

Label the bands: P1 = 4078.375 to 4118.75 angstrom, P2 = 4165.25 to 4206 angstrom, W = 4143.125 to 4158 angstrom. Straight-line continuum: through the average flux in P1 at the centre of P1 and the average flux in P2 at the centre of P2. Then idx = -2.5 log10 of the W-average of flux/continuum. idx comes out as 0.03 mag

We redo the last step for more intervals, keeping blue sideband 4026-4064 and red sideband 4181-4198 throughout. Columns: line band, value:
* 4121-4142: -0.04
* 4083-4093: -0.11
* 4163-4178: -0.05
